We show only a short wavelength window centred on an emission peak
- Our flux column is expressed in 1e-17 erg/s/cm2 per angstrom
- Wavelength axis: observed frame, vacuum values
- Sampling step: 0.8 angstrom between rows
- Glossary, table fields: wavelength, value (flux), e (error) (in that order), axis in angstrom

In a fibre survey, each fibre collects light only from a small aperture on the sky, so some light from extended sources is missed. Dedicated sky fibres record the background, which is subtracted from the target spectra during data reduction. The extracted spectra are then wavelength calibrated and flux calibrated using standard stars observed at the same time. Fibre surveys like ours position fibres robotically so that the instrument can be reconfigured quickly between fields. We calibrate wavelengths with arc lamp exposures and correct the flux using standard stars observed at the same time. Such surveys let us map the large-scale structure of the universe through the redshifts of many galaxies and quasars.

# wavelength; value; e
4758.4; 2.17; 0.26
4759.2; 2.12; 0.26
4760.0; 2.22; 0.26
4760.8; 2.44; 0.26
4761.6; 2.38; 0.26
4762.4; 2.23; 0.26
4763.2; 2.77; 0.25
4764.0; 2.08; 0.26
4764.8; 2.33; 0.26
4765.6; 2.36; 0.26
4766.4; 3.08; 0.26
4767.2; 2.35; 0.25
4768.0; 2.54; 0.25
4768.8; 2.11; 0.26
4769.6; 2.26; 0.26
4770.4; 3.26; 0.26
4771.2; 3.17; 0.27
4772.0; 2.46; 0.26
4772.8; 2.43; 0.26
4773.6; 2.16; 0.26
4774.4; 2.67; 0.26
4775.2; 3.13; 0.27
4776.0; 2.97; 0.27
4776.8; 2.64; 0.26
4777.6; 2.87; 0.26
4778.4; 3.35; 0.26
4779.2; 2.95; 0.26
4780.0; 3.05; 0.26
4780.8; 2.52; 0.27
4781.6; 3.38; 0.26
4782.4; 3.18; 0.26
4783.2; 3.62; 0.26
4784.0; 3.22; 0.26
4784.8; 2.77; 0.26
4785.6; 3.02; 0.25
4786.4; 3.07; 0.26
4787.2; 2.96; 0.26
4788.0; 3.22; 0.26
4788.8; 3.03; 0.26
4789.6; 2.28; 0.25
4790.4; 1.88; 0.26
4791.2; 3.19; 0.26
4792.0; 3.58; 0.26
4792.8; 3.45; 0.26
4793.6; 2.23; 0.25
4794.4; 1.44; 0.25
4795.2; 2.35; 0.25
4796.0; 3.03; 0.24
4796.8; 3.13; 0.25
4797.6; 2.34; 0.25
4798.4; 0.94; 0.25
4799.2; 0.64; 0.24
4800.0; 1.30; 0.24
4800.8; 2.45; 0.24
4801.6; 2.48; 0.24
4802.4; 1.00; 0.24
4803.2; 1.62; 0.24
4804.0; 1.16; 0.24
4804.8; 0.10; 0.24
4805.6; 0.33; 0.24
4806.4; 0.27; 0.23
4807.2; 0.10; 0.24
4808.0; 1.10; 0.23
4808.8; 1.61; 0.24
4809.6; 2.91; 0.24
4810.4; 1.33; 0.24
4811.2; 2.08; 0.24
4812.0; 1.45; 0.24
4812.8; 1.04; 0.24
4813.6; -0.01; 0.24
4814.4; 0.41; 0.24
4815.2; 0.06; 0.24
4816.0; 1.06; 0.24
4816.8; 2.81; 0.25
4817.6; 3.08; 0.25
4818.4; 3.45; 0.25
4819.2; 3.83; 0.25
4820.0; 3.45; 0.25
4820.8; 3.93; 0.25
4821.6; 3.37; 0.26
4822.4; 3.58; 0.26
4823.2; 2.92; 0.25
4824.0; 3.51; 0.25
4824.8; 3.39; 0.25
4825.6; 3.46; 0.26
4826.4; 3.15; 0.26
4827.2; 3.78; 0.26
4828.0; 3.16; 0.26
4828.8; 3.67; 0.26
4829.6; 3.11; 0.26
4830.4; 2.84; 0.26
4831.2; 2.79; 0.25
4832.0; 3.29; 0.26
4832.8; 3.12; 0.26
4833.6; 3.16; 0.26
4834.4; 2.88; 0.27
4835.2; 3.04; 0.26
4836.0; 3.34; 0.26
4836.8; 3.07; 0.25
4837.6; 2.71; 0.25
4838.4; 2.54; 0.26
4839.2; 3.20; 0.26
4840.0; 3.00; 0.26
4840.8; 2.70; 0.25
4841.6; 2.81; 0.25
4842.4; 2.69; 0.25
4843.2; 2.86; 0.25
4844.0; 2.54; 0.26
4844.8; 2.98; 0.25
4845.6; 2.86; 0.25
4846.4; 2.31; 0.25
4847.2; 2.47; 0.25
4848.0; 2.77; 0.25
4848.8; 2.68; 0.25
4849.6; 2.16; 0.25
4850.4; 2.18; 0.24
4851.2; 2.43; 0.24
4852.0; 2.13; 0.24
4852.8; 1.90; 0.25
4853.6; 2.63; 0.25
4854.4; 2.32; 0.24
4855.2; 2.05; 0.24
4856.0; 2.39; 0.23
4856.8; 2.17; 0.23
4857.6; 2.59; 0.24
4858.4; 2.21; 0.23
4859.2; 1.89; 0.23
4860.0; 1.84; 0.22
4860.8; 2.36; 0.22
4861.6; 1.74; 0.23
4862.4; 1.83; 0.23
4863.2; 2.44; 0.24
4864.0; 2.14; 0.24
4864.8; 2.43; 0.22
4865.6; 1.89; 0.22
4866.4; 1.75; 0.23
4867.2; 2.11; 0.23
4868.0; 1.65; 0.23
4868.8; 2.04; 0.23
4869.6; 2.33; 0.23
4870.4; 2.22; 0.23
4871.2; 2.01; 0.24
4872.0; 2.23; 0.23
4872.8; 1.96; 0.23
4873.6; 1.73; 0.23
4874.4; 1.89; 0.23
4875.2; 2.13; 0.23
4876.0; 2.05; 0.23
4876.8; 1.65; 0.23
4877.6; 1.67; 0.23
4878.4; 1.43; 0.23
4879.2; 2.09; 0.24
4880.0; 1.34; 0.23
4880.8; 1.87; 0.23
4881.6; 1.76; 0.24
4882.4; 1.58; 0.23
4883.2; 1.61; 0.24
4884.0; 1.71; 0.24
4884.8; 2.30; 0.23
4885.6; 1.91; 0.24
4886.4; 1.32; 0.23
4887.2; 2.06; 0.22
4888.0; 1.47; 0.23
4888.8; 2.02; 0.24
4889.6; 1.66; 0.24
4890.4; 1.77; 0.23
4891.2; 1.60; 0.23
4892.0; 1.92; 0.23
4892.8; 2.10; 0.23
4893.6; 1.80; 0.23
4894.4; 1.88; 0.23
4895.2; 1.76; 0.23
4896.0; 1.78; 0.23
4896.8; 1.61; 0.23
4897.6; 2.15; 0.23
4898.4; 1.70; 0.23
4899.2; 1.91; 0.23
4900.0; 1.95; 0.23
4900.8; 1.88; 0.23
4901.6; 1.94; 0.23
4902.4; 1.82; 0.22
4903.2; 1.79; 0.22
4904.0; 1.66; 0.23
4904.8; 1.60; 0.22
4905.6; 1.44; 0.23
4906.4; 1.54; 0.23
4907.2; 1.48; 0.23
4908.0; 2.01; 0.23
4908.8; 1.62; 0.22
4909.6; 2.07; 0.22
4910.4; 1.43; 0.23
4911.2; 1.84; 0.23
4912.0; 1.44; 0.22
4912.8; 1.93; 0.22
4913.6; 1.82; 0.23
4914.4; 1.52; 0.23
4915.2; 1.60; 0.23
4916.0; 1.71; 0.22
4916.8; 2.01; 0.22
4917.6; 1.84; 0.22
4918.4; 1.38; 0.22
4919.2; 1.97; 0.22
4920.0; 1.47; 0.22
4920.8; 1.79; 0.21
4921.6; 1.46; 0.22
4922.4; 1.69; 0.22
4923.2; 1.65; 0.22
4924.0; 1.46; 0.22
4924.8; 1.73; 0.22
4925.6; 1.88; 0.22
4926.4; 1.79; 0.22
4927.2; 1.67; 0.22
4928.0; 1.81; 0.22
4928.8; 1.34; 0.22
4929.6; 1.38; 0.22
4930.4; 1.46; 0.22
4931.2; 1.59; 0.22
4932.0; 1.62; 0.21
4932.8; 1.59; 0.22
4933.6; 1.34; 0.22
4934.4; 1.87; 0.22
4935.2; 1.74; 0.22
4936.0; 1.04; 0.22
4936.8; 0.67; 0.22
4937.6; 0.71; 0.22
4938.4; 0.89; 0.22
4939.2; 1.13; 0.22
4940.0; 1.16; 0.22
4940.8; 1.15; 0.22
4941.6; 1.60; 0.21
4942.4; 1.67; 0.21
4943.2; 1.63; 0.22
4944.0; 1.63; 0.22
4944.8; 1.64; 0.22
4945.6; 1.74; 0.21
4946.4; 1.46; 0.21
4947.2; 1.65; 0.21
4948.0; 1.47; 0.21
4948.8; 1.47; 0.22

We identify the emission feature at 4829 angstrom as C IV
